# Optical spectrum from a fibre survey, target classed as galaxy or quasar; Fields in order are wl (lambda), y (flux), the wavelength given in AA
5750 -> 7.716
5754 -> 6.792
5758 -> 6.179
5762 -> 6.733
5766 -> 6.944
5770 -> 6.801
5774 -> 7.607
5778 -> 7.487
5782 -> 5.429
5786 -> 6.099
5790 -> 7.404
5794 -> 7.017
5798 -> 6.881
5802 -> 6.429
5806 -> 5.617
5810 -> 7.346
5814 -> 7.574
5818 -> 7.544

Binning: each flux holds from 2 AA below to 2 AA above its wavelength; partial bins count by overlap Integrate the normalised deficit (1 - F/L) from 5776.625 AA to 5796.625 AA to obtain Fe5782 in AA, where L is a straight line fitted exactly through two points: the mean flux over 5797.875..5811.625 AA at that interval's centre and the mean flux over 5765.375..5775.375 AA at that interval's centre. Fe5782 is 0.4 AA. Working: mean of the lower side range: 7.11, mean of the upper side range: 6.5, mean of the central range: 6.67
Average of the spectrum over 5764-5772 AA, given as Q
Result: 6.87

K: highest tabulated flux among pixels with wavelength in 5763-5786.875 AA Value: 7.607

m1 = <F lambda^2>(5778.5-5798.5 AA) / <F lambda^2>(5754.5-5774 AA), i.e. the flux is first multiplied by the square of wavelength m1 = 1.0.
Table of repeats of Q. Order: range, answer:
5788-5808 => 6.67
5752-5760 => 6.49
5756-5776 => 6.85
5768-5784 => 6.83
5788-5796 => 7.21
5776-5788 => 6.34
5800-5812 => 6.46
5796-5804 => 6.66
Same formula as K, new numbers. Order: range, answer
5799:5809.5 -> 6.429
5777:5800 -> 7.487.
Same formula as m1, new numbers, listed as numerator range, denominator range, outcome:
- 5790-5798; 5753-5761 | 1.11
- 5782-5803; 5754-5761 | 1.05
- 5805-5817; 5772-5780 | 0.94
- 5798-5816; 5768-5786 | 1.01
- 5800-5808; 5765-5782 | 0.87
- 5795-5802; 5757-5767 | 1.03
